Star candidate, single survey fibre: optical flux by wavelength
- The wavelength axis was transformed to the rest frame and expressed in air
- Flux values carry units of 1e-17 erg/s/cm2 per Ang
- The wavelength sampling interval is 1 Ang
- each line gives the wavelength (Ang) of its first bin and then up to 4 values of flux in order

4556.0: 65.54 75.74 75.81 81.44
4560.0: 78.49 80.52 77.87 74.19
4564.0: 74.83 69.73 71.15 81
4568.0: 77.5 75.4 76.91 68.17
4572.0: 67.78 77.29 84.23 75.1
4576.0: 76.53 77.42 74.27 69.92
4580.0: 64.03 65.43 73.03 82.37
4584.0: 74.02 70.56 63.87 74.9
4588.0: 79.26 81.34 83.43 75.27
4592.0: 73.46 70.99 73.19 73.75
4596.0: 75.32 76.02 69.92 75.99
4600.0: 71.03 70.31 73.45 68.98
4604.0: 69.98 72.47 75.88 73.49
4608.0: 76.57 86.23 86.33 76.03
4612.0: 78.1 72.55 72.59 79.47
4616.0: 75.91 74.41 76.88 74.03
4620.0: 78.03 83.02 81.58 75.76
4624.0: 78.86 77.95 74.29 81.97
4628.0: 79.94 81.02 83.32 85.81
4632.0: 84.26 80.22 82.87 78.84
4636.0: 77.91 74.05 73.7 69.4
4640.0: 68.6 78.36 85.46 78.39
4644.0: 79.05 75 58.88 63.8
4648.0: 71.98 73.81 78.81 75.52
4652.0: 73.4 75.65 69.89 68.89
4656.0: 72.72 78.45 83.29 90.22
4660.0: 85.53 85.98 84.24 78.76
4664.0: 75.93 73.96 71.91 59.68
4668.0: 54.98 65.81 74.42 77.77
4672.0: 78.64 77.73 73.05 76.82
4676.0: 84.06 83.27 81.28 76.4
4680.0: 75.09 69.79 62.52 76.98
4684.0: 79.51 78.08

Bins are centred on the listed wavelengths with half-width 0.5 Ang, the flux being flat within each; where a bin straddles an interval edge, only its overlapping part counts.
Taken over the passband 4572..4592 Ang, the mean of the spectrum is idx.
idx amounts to 74.6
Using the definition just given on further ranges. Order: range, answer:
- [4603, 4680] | 76.6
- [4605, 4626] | 77.5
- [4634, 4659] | 74.8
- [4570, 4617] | 74.5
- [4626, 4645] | 78.8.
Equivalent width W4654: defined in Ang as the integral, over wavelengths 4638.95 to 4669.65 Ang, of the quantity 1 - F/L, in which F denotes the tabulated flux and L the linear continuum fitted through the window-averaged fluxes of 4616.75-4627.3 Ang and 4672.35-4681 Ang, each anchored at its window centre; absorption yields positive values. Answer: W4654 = 1.4 Ang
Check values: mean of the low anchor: 77.9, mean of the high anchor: 78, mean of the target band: 74.5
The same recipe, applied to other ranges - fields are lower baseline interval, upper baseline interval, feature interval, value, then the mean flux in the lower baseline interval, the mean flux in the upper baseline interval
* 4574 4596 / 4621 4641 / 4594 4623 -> 0.31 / 74.2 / 78.6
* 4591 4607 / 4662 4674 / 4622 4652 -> -1.77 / 72.8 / 72.4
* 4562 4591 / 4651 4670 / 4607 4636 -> -1.67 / 74.5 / 75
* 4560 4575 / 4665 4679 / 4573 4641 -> -0.97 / 75.6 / 73.9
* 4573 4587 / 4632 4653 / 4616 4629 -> -0.61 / 73.3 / 75.1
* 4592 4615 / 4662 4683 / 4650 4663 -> -0.80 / 74.6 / 73.9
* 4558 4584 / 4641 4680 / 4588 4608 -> 0.28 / 75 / 75.6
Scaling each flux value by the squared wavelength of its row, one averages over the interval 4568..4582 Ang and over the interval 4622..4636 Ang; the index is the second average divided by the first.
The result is 1.12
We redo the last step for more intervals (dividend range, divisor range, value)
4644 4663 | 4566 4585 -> 1.06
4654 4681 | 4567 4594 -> 1.06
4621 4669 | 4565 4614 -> 1.05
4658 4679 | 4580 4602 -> 1.08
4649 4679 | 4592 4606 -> 1.08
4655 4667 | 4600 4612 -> 1.07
